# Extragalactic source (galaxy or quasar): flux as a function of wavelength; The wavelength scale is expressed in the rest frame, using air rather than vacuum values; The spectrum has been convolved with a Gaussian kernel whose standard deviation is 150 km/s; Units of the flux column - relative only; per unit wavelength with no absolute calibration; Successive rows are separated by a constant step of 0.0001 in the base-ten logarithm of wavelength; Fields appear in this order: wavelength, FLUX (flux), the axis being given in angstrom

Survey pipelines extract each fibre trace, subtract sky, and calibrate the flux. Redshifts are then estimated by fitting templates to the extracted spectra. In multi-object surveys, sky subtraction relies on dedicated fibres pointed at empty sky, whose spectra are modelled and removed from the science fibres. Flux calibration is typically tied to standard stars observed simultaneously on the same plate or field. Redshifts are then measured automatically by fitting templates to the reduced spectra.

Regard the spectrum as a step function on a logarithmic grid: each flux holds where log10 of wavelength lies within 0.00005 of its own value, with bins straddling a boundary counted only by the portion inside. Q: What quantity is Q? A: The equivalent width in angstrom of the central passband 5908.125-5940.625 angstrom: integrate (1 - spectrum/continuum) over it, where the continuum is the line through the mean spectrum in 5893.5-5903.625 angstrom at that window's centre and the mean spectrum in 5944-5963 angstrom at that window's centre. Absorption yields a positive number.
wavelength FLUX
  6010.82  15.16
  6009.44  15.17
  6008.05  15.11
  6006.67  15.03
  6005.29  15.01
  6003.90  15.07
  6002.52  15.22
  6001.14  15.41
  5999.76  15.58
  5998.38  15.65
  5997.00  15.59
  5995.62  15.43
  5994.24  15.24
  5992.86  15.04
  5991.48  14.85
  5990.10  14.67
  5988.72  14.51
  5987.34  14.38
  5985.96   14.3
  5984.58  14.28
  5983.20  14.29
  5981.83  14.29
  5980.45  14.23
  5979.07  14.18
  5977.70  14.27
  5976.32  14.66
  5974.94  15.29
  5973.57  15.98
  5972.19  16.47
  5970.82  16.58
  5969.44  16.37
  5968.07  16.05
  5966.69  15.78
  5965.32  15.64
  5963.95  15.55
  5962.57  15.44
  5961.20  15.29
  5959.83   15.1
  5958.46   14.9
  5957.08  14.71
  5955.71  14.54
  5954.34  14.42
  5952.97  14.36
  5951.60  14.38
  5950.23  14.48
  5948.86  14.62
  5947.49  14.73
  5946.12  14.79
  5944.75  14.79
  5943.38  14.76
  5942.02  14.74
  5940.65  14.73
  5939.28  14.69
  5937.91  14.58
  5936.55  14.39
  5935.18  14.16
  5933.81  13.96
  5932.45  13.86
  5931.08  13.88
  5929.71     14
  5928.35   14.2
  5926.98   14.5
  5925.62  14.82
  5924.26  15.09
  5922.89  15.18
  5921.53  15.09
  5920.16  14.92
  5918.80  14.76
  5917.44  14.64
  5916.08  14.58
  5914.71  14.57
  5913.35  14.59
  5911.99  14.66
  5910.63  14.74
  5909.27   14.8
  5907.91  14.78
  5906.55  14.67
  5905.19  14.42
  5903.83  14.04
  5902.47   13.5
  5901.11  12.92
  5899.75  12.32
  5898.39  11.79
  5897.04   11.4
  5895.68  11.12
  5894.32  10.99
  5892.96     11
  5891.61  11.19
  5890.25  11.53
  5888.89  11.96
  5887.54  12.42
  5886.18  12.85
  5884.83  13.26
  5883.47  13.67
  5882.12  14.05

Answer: -3.0 angstrom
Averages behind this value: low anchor 12.1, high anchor 14.7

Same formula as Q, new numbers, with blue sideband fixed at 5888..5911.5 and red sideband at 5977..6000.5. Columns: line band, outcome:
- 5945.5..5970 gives -1.7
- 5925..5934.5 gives -0.5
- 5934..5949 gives -1.0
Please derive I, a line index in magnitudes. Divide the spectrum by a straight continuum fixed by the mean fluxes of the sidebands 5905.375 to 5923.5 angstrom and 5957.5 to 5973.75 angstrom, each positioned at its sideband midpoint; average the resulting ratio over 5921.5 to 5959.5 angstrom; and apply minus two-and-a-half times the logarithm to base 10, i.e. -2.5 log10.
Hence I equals 0.05 mag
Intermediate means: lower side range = 14.8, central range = 14.5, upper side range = 15.7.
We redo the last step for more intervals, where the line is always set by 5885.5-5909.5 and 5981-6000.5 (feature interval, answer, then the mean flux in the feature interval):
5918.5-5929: -0.122 mag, 14.8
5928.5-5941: -0.056 mag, 14.2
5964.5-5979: -0.090 mag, 15.6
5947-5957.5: -0.045 mag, 14.5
